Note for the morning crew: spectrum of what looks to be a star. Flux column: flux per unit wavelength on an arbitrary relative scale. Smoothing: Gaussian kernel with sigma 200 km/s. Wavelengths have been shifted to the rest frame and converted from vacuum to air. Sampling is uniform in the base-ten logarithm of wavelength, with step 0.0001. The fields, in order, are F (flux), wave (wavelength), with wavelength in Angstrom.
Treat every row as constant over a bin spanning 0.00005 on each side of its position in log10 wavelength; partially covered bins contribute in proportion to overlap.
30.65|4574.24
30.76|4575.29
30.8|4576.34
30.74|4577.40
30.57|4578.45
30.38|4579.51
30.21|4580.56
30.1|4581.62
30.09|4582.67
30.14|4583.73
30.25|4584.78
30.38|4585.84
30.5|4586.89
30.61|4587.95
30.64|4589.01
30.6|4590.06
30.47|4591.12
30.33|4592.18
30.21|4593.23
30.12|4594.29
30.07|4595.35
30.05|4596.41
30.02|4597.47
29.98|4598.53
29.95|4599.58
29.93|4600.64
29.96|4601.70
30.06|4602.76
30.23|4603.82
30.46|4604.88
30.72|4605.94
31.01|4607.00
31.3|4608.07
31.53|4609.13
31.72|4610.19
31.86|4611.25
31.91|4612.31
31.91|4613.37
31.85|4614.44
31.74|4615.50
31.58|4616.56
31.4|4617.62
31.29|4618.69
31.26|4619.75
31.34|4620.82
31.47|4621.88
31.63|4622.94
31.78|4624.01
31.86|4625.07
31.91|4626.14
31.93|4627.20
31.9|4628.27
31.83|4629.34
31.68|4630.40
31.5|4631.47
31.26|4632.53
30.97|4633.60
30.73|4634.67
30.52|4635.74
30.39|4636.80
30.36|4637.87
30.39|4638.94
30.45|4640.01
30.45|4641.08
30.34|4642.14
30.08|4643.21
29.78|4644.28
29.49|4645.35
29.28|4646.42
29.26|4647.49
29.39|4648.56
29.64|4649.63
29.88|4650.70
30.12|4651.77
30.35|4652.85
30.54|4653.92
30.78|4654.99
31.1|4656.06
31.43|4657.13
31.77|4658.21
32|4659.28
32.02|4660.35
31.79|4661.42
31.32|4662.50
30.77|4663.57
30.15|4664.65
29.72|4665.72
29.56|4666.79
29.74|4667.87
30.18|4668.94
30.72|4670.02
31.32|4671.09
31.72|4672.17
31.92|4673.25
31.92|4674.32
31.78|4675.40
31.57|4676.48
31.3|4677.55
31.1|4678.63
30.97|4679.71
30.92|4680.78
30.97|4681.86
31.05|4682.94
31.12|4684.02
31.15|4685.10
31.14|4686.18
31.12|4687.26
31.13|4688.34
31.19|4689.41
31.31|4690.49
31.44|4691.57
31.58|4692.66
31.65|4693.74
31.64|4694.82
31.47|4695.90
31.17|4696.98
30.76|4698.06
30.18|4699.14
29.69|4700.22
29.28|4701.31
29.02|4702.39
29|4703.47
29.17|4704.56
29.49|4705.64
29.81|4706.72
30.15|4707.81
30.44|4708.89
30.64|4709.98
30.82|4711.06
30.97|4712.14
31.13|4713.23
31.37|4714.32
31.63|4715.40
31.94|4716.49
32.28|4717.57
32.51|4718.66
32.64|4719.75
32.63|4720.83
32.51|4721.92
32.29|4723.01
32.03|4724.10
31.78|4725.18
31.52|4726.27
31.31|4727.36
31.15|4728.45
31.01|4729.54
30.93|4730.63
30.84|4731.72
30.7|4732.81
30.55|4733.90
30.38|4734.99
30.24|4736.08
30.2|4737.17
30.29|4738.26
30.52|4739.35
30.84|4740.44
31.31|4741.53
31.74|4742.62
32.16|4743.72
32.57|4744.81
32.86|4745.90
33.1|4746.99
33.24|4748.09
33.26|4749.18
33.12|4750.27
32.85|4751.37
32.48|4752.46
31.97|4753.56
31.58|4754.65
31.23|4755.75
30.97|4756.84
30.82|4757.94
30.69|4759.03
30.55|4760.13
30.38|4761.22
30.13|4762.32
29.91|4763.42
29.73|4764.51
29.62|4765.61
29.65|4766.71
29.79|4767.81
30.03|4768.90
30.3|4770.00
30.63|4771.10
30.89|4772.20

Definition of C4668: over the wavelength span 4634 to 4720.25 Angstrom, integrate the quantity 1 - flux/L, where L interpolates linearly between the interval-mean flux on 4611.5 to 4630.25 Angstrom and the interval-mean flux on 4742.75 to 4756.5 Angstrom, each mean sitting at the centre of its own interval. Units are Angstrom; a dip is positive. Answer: 3.4 Angstrom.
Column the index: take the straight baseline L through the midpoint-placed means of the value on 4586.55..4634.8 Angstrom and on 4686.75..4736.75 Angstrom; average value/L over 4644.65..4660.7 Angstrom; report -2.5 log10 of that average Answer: 0.02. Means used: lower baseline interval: 31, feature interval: 30.4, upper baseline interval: 31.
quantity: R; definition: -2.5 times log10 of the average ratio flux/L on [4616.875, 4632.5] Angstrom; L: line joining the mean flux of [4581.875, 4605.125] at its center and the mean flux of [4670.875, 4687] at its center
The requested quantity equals -0.03 mag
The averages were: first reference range 30.2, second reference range 31.3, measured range 31.6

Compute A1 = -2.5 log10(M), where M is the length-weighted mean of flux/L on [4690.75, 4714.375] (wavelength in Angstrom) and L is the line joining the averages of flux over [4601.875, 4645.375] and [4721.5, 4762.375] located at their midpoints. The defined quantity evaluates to 0.031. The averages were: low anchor 31.1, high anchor 31.5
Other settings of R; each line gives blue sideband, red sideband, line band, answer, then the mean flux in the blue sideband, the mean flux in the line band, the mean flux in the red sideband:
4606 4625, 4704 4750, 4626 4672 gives 0.029 mag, 31.5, 30.7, 31.4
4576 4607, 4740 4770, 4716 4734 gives -0.019 mag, 30.3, 31.7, 31.3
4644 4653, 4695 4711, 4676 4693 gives -0.045 mag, 29.6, 31.2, 30.1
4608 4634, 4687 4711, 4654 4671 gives 0.005 mag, 31.6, 30.9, 30.5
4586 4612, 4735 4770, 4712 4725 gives -0.033 mag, 30.5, 32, 31.2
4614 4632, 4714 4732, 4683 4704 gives 0.033 mag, 31.7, 30.8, 31.8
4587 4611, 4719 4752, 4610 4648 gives -0.012 mag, 30.5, 31.1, 31.7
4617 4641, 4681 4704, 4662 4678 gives 0.002 mag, 31.2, 30.9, 30.8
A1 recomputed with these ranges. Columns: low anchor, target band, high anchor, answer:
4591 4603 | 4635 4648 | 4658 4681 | 0.02 mag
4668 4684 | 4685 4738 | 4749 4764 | 0.01 mag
